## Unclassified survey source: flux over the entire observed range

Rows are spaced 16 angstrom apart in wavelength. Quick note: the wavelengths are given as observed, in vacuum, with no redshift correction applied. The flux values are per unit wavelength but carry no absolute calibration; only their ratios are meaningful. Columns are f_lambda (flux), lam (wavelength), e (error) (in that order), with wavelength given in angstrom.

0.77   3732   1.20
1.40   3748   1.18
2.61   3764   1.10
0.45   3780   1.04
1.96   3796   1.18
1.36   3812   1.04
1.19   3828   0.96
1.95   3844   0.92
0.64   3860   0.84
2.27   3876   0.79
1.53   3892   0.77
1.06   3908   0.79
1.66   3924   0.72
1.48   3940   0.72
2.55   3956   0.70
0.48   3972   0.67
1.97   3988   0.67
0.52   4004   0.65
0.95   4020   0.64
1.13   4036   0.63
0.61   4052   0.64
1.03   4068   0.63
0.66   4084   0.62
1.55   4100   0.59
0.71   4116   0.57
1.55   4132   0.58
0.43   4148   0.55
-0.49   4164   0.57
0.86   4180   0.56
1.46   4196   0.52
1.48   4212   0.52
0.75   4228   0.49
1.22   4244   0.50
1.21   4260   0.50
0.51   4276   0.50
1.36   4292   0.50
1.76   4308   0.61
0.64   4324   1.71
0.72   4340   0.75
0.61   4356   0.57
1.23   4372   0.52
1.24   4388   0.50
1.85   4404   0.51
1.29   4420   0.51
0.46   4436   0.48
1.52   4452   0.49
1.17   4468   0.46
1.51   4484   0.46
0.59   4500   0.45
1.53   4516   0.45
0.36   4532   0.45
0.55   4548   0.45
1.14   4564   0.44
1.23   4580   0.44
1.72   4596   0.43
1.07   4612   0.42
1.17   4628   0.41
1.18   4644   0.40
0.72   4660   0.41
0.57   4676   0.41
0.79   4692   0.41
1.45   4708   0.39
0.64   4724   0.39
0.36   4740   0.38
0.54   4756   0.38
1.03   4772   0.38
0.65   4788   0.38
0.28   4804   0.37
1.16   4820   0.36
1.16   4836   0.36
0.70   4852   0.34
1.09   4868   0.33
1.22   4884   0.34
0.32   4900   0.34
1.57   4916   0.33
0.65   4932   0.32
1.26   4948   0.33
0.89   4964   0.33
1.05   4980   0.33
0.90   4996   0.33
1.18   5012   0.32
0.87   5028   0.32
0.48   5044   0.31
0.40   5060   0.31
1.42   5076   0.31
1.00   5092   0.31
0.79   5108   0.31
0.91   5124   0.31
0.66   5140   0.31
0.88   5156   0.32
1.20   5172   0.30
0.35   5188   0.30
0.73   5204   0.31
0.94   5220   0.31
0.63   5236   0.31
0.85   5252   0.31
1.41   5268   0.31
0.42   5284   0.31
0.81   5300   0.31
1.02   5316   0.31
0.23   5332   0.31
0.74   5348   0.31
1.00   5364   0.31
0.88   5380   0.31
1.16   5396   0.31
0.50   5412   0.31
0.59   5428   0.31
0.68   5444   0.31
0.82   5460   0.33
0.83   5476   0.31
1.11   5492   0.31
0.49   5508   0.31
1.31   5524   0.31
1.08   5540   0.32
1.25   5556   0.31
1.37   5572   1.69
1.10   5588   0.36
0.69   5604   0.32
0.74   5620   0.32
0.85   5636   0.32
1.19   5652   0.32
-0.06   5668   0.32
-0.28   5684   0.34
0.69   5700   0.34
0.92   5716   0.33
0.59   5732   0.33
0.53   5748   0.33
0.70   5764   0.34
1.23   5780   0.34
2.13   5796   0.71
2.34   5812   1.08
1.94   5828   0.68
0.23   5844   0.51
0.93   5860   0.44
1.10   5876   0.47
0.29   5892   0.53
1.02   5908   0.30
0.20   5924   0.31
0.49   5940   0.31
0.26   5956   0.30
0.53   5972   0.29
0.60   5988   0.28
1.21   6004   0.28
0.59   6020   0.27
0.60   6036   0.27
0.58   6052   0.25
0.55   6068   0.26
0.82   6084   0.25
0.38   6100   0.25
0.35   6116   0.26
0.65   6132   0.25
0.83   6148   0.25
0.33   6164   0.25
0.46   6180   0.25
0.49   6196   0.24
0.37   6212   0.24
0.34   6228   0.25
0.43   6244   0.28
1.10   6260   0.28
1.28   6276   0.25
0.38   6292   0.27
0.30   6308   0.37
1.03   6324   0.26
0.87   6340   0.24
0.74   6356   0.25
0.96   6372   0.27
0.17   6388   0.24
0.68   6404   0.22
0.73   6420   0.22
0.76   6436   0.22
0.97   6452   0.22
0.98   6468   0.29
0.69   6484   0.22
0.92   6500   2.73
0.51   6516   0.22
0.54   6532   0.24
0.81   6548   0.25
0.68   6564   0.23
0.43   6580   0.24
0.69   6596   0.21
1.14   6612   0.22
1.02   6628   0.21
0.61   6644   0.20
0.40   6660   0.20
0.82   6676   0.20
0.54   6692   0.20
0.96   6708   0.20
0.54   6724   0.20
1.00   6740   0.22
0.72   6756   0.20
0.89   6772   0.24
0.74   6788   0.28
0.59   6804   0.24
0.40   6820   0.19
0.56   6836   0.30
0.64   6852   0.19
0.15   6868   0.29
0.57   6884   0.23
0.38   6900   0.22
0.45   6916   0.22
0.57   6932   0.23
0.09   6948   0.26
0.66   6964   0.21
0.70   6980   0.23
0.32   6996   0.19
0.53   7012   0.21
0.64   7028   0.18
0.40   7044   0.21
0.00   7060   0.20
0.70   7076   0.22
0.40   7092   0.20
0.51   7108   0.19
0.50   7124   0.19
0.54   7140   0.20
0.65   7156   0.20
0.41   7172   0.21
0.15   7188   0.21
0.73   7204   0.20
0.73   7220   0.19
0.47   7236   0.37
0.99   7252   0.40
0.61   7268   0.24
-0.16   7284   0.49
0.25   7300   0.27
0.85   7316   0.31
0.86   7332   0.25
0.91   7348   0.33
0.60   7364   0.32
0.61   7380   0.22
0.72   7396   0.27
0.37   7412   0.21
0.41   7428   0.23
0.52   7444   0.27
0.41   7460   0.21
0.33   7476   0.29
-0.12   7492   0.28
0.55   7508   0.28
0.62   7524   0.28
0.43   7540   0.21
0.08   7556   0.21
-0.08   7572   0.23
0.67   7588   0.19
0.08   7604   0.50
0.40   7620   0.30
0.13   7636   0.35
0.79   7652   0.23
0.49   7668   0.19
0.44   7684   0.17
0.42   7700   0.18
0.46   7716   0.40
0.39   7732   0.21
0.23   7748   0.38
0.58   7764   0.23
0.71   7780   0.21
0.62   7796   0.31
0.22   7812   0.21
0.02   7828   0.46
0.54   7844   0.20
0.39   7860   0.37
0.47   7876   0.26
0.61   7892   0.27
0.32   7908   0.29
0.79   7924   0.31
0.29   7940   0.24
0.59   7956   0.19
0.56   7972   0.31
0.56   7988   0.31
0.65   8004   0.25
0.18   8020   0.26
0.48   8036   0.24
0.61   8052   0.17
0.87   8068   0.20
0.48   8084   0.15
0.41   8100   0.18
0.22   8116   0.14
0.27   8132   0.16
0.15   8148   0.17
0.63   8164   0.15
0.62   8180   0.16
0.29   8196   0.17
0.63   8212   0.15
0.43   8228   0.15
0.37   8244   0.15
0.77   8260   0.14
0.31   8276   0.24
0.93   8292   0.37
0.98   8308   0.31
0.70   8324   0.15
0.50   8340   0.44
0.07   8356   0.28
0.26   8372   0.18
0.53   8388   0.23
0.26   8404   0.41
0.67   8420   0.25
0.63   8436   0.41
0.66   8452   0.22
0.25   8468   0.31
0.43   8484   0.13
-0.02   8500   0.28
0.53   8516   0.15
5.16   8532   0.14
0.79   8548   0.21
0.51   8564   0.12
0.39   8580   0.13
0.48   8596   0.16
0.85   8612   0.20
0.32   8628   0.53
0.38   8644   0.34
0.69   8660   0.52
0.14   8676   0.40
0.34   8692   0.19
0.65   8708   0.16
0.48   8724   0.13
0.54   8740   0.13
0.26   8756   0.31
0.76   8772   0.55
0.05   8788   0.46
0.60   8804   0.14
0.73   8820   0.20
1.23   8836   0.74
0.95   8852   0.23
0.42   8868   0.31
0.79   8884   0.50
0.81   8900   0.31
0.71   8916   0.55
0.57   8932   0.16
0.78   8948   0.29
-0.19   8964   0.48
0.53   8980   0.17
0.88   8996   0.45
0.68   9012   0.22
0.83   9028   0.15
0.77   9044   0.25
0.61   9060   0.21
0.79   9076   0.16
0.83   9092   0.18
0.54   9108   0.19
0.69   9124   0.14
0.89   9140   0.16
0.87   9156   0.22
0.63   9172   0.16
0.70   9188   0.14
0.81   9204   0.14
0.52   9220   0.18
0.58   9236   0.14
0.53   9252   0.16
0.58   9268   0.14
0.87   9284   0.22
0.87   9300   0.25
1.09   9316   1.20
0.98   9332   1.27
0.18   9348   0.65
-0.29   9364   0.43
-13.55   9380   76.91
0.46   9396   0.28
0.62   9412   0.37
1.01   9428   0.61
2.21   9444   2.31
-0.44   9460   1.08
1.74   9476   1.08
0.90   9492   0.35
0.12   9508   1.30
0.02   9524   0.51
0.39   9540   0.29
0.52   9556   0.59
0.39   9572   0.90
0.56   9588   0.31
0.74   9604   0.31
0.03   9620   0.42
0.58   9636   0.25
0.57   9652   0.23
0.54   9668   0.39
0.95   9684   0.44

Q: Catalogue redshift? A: 1.288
